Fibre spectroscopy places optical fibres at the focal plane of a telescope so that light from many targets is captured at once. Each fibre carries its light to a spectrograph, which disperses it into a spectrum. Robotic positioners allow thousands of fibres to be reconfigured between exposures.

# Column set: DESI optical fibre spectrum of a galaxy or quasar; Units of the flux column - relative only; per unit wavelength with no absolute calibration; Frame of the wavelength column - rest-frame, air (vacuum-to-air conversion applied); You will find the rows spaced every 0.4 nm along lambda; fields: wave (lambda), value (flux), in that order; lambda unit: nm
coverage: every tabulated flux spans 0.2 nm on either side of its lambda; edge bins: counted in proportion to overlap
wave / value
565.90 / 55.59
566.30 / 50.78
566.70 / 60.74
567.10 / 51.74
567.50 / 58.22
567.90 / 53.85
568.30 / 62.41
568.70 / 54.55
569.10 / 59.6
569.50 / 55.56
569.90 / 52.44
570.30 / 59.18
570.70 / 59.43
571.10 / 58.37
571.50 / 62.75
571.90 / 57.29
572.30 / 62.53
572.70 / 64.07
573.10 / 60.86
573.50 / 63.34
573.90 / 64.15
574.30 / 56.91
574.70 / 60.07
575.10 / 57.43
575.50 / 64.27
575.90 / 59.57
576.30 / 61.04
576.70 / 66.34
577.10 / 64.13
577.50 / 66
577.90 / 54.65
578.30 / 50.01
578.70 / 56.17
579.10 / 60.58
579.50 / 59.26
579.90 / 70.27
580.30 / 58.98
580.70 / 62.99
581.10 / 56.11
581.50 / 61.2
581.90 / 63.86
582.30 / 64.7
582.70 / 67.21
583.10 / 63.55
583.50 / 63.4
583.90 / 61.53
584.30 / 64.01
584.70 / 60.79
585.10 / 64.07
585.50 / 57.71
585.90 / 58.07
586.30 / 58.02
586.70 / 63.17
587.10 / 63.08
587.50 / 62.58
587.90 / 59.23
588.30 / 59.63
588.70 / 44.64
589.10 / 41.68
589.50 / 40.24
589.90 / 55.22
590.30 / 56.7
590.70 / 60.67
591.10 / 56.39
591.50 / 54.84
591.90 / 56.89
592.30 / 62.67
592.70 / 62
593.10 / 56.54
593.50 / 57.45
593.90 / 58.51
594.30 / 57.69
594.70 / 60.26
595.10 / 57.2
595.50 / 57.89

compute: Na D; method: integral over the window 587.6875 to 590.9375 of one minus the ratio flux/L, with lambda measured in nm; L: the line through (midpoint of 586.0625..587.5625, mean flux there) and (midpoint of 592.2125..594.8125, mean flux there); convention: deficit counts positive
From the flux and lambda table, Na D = 0.44 nm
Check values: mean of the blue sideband 61.5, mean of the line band 52.3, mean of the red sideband 59.1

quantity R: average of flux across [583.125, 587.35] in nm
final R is 61.5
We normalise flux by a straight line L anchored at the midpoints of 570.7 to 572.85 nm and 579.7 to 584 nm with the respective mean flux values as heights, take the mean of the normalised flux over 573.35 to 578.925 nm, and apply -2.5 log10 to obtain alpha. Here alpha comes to 0.03 mag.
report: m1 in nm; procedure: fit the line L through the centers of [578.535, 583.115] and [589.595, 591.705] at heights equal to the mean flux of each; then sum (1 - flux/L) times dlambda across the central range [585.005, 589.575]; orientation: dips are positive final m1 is 0.15 nm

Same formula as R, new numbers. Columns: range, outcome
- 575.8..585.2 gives 61.7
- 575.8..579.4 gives 59.8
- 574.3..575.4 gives 58.9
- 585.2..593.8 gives 56.7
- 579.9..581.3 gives 60.9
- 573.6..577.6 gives 61.9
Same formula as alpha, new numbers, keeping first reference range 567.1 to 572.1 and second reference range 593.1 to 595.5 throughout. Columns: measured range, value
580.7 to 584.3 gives -0.09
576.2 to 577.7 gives -0.12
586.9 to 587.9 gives -0.08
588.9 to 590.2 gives 0.24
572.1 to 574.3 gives -0.09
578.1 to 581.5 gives -0.03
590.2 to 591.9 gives 0.02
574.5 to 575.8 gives -0.05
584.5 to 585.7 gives -0.05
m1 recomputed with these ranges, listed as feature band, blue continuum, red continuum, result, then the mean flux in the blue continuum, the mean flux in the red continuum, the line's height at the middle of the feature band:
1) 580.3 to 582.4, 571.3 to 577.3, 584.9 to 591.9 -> -0.09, 61.6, 56.3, 59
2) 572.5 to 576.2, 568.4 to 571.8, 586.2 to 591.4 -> -0.25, 57.9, 55.4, 57.3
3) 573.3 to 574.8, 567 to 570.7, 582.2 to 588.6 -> -0.08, 56.7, 61.6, 58.2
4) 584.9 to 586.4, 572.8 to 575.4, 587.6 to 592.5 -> -0.09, 60.7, 54.2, 56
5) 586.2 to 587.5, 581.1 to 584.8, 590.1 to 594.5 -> -0.02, 63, 58.2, 61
